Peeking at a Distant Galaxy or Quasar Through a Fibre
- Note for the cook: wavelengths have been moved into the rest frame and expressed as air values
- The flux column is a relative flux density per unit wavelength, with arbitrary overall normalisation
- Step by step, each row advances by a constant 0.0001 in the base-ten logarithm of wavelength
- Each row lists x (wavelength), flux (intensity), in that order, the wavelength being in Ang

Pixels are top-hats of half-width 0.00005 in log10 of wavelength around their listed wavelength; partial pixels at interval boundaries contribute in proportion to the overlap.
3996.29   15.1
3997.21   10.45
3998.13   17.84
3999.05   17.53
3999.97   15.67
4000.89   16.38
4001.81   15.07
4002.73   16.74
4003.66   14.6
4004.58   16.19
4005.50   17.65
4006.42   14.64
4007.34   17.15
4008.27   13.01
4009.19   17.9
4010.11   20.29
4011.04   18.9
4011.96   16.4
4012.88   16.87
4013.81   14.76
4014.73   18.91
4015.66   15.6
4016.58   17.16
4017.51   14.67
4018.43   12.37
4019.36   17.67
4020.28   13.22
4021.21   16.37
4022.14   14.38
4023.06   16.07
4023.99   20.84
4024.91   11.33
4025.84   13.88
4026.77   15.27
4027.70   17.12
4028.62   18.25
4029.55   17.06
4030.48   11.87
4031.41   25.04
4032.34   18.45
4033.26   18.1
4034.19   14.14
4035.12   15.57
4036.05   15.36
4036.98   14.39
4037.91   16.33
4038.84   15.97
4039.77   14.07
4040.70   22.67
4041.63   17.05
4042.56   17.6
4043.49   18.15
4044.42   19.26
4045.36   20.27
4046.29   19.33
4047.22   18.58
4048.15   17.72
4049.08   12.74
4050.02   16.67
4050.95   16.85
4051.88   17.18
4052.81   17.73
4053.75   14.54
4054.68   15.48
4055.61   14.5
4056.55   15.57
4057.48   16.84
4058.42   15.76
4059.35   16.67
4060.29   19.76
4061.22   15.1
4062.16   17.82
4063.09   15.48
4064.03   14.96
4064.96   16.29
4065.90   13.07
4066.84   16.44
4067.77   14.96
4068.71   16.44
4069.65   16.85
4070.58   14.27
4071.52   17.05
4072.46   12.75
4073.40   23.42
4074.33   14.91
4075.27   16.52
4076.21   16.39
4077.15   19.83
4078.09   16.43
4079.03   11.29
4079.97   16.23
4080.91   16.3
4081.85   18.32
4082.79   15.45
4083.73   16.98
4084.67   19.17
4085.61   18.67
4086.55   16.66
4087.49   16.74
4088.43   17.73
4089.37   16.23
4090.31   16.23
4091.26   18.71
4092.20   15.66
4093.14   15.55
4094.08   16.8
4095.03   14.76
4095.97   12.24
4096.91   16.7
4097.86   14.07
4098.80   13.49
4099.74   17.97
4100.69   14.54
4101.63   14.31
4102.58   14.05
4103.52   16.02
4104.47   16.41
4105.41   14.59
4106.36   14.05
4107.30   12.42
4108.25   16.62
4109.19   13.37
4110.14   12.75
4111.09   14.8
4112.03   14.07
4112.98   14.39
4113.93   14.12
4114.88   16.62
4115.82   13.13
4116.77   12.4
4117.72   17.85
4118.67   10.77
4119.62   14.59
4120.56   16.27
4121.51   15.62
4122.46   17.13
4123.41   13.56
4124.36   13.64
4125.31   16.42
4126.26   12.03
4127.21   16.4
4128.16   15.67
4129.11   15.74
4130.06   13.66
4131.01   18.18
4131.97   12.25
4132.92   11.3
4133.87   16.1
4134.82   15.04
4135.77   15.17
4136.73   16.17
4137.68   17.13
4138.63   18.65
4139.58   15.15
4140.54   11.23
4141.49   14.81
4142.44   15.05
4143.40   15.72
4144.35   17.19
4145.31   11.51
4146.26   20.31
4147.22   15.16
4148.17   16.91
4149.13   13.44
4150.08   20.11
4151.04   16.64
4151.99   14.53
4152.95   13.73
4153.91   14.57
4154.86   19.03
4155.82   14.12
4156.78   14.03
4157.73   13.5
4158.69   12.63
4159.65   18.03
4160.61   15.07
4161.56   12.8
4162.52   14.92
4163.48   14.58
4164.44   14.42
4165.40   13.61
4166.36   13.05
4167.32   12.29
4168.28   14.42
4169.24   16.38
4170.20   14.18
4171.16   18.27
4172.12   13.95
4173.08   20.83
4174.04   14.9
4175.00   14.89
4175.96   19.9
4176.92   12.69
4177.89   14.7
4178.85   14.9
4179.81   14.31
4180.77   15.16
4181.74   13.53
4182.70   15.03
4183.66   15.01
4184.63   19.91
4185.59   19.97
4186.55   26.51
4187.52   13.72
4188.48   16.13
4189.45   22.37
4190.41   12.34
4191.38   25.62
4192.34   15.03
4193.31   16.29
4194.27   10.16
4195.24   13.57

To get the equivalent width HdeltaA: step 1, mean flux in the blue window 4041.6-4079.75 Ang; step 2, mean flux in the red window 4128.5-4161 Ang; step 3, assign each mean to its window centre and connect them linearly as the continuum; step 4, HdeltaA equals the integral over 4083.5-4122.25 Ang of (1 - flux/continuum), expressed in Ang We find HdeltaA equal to 1.5 Ang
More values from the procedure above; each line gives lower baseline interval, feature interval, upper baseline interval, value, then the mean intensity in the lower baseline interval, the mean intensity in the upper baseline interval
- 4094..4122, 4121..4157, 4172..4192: 0.6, 14.6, 17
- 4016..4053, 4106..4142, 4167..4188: 3.6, 16.7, 16.2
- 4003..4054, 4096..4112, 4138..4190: 1.4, 16.6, 15.7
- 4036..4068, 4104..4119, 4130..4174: 1.4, 16.6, 15.2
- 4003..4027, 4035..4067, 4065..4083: -1.1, 16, 16.2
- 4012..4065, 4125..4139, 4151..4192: 0.7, 16.5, 15.8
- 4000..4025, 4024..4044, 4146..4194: -0.6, 16.2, 15.9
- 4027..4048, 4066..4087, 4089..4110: -0.7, 17.5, 15.2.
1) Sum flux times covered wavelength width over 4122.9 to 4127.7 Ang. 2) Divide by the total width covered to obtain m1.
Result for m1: 14.4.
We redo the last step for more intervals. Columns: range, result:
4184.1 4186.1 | 20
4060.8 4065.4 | 15.9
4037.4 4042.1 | 17.2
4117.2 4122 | 15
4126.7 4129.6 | 15.9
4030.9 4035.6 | 18.2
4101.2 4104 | 14.8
